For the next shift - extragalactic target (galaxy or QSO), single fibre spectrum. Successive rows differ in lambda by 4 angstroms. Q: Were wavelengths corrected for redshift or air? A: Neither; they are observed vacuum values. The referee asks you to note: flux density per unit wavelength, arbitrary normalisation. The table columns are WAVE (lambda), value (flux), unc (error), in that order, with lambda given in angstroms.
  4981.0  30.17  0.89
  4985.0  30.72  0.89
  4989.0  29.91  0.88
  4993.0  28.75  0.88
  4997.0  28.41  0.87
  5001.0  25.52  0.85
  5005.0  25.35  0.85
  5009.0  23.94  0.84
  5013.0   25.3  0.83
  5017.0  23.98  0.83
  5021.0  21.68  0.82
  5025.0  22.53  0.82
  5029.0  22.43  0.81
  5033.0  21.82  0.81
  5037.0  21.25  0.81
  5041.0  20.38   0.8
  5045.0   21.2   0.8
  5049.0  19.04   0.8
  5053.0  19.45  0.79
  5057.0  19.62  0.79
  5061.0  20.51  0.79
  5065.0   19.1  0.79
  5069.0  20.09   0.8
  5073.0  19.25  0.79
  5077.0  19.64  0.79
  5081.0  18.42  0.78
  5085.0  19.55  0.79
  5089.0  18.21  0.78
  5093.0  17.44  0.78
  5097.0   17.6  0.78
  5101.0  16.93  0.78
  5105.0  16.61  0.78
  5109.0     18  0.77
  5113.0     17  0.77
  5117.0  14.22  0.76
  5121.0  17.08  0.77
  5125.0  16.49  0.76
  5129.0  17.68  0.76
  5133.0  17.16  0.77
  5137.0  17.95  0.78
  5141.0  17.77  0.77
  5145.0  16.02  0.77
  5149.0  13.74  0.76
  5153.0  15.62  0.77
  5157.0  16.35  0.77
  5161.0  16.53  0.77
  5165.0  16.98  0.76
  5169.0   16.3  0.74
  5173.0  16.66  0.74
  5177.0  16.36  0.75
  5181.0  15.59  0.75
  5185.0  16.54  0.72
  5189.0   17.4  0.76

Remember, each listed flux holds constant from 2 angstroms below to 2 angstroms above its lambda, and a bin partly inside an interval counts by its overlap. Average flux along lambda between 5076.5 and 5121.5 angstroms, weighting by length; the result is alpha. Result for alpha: 17.5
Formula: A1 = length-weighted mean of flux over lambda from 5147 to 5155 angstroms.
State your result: 14.7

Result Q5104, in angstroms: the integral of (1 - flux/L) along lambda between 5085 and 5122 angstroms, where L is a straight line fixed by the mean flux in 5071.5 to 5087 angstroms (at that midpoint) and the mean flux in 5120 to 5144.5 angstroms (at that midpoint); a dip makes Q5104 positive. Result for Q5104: 2.4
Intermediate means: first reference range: 19.2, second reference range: 17.3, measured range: 17.1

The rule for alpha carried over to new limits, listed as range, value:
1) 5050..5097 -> 19.1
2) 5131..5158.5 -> 16.4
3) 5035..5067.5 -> 20.1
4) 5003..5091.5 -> 21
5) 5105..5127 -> 16.6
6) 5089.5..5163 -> 16.7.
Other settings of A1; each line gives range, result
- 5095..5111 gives 17.3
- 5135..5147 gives 17.2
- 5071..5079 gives 19.4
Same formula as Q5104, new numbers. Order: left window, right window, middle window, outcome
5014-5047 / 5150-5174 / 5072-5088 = 0.57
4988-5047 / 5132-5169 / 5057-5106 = 4.11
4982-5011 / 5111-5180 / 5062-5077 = 1.74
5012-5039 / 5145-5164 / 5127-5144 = -0.86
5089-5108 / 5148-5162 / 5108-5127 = 0.29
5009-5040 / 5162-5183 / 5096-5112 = 1.71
